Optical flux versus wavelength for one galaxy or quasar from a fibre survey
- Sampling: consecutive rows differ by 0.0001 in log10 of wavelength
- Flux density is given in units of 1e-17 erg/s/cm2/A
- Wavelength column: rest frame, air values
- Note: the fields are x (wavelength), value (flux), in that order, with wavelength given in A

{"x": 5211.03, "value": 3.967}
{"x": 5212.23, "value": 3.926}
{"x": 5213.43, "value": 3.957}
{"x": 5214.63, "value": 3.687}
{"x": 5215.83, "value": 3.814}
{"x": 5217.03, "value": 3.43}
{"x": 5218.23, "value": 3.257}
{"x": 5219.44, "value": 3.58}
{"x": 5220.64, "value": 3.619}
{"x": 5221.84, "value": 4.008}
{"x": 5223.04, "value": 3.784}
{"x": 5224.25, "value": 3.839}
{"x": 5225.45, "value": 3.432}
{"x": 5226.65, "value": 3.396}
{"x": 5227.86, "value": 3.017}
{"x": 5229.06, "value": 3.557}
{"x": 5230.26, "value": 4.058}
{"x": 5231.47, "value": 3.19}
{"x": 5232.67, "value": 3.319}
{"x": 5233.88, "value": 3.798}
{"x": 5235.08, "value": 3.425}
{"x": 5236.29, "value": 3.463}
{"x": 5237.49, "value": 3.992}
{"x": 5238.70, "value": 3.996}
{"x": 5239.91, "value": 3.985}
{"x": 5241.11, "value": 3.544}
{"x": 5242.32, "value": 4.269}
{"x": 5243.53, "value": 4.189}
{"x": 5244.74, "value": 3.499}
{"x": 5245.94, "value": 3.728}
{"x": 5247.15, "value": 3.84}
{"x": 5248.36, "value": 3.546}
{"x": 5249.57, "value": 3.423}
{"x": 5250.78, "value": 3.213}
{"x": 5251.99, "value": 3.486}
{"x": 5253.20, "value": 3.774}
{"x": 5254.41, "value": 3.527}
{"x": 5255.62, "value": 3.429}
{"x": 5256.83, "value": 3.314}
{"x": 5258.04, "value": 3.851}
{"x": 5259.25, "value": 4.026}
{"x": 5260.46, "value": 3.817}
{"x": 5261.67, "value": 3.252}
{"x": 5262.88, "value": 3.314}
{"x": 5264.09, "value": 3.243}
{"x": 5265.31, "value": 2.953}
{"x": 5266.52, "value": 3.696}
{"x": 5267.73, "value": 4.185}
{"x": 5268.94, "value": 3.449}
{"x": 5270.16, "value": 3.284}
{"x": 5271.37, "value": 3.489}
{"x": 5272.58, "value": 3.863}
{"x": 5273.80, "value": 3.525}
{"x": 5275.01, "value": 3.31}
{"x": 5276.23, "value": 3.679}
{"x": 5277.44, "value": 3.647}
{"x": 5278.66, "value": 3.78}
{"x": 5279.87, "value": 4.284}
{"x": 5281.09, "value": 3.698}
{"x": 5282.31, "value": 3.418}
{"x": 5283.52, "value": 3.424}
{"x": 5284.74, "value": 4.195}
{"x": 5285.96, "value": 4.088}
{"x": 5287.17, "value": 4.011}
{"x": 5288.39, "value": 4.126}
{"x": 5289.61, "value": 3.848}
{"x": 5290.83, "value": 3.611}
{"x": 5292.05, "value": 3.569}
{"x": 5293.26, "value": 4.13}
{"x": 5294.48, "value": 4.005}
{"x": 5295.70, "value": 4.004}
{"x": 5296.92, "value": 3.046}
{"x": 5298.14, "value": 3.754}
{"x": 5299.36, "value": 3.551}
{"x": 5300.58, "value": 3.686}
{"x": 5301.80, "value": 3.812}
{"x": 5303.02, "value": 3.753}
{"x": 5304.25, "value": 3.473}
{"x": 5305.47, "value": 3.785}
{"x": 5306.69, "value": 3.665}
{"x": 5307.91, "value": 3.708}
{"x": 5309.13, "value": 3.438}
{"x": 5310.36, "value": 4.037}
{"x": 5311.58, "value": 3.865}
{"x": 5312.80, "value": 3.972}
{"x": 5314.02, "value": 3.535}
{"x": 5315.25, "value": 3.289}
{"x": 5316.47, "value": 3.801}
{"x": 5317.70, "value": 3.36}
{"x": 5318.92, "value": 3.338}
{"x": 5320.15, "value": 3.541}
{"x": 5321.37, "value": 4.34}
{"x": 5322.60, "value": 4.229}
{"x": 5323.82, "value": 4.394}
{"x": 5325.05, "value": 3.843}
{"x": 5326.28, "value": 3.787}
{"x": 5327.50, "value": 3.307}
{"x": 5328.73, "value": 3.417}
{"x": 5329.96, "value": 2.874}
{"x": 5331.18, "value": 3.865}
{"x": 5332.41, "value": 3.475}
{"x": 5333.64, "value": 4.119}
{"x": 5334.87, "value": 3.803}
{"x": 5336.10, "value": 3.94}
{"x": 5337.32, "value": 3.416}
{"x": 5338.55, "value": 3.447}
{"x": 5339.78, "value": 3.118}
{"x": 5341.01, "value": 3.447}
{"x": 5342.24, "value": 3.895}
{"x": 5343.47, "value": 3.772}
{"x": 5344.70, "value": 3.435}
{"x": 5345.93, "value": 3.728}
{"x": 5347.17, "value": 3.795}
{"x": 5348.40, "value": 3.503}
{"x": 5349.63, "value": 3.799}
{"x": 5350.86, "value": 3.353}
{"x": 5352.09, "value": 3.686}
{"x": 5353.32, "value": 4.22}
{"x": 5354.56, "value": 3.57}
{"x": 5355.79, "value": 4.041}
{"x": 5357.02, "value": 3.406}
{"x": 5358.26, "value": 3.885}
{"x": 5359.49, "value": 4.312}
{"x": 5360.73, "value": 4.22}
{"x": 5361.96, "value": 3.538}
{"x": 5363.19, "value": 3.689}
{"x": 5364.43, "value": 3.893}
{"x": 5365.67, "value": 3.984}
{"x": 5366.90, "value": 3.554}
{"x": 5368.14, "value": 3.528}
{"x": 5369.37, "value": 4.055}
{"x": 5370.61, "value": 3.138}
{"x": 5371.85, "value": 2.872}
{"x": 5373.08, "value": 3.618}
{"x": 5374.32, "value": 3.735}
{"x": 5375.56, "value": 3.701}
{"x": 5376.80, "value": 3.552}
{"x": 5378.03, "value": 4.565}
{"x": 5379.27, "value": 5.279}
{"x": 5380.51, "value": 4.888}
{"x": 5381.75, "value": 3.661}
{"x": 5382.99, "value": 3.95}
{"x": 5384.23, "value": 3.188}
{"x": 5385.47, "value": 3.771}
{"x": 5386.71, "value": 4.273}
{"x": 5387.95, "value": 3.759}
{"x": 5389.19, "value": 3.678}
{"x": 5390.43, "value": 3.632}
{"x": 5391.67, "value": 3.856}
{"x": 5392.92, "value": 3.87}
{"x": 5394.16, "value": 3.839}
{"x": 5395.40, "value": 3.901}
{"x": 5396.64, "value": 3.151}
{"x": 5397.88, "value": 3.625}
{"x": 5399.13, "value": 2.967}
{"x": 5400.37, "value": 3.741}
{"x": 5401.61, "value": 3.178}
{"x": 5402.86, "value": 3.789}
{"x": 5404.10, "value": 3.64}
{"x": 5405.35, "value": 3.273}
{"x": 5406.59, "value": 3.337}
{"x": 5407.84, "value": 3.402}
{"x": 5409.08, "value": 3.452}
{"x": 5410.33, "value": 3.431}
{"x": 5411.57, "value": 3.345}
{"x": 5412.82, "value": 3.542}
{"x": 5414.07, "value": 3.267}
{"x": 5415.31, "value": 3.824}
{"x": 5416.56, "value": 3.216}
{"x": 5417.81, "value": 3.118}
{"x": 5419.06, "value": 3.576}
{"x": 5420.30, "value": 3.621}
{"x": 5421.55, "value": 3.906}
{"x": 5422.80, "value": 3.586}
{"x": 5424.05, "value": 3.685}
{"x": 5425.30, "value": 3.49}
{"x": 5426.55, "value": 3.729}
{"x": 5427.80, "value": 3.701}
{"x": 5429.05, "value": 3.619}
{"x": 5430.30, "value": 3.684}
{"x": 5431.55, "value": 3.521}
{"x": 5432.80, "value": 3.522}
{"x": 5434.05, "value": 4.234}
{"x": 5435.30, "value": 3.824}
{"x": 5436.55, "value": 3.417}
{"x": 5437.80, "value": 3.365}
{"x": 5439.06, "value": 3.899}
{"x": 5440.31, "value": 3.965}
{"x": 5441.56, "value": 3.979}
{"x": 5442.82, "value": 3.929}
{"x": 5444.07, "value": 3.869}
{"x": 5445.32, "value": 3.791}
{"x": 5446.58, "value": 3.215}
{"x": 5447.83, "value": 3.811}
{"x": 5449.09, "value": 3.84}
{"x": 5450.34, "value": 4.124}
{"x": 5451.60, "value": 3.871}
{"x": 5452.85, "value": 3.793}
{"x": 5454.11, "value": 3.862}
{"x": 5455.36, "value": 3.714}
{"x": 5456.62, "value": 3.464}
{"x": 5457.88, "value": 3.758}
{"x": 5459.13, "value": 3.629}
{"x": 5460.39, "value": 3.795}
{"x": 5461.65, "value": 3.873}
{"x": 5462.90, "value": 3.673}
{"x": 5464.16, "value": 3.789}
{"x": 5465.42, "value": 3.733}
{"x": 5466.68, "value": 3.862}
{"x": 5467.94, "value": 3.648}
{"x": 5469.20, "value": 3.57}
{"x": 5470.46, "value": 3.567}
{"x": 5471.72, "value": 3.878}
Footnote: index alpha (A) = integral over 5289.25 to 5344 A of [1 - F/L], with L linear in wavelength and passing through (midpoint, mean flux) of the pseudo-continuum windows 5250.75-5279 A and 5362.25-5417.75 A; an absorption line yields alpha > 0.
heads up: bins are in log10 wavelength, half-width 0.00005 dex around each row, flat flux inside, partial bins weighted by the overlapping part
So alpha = -1.39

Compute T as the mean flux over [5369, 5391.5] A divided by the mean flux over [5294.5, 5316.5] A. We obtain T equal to 1.05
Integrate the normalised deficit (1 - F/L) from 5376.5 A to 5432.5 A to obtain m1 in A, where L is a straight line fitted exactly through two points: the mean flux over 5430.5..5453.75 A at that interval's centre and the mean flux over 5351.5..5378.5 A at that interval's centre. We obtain 1.5 A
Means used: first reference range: 3.76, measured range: 3.67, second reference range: 3.78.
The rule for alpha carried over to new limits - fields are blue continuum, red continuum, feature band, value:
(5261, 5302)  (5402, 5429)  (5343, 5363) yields -1.0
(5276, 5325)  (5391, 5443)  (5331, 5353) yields 0.4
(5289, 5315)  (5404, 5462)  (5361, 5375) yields 0.3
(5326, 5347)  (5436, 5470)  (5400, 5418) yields 1.2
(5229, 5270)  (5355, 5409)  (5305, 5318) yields 0.0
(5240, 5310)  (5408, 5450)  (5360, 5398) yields -1.7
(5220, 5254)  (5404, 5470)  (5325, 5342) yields 0.5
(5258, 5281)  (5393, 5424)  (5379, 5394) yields -1.8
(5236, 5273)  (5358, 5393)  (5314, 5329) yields 0.1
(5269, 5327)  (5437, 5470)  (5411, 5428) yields 1.0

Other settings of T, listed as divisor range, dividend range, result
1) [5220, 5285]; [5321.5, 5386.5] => 1.04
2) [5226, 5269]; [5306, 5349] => 1.02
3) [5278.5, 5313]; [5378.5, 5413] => 0.98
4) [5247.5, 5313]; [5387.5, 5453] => 0.99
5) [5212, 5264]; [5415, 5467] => 1.02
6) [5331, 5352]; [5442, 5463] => 1.04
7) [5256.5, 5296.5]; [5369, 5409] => 1.00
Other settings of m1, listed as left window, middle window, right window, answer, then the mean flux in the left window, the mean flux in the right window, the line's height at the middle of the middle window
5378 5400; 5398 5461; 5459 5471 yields 2.6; 3.86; 3.72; 3.78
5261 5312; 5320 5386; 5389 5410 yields -3.0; 3.68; 3.54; 3.6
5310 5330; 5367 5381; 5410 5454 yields -0.7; 3.72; 3.67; 3.7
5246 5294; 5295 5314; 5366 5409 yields -0.2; 3.65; 3.7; 3.67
